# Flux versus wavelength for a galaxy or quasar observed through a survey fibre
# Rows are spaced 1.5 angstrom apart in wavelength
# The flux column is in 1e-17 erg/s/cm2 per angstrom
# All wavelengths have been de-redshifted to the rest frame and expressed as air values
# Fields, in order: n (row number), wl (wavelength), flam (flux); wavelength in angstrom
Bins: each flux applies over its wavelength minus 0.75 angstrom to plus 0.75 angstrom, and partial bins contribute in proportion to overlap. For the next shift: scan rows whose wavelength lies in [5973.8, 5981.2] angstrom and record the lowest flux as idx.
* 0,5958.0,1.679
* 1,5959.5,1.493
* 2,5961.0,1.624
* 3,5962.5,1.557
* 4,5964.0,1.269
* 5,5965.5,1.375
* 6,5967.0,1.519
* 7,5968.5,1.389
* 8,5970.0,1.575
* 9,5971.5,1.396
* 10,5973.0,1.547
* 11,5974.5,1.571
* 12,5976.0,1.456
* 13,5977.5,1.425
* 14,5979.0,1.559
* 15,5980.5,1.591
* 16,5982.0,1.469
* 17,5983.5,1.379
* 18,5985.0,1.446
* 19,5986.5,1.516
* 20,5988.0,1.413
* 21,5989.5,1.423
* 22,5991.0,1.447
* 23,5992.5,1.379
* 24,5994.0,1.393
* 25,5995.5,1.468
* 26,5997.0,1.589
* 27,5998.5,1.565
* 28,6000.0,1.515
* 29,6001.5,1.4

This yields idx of 1.425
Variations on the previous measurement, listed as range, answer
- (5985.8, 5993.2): 1.379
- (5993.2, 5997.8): 1.393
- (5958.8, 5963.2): 1.493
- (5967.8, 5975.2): 1.389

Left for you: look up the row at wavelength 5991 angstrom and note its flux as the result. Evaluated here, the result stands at 1.447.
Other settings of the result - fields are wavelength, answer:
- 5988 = 1.413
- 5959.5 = 1.493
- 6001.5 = 1.4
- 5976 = 1.456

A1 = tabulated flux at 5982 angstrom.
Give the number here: 1.469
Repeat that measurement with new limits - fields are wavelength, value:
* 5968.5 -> 1.389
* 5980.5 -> 1.591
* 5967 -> 1.519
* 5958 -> 1.679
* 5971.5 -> 1.396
